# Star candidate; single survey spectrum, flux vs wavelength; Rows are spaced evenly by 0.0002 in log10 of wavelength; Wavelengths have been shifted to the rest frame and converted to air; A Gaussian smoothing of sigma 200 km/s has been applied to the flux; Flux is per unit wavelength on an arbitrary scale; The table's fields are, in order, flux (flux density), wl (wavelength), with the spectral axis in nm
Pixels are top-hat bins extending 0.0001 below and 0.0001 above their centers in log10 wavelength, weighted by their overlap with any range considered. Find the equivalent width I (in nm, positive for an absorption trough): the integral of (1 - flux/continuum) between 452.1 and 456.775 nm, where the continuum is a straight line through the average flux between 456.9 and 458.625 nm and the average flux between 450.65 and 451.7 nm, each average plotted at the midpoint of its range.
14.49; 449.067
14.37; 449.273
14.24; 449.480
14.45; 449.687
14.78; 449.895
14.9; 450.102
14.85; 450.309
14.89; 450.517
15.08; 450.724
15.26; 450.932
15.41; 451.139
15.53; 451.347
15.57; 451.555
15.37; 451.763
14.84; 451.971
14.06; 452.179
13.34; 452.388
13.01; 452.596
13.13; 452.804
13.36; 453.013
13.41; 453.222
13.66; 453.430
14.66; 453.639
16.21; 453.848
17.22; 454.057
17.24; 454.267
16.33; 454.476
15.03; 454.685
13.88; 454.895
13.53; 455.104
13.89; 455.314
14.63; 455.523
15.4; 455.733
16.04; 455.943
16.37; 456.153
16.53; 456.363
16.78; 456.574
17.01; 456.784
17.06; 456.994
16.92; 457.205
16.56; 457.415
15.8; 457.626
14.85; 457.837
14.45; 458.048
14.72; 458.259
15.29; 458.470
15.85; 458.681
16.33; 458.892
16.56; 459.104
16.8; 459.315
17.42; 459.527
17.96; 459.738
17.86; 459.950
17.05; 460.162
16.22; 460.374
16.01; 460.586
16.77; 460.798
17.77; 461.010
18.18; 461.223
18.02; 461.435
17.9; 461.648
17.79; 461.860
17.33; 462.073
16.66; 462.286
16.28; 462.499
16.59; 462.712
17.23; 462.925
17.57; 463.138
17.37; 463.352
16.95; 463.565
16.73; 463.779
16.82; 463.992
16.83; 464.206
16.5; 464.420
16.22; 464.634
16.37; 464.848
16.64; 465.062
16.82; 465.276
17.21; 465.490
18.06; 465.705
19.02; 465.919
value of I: 0.18 nm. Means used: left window 15.4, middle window 14.9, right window 15.7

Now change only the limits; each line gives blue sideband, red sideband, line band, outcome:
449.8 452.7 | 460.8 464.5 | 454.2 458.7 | 0.072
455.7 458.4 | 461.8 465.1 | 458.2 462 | -0.119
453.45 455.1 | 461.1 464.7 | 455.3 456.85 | -0.004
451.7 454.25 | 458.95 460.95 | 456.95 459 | 0.063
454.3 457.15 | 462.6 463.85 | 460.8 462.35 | -0.081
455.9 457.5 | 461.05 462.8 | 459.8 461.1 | 0.015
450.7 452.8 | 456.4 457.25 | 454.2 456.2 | 0.125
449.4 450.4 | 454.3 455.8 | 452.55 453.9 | 0.079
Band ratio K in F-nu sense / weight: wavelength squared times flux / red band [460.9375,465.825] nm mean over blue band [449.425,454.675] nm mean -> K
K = 1.21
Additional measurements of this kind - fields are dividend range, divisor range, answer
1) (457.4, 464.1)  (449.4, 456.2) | 1.17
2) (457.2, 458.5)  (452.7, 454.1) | 1.09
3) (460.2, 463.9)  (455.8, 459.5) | 1.08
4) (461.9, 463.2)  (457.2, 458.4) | 1.12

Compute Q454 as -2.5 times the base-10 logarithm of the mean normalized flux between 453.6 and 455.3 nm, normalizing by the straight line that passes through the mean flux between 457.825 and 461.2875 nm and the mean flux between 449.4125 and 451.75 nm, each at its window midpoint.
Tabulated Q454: 0.01 mag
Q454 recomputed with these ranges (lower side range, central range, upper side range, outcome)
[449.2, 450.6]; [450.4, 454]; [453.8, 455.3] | 0.037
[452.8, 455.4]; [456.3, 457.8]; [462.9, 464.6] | -0.076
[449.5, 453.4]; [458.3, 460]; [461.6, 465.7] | -0.040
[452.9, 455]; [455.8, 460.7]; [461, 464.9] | -0.021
